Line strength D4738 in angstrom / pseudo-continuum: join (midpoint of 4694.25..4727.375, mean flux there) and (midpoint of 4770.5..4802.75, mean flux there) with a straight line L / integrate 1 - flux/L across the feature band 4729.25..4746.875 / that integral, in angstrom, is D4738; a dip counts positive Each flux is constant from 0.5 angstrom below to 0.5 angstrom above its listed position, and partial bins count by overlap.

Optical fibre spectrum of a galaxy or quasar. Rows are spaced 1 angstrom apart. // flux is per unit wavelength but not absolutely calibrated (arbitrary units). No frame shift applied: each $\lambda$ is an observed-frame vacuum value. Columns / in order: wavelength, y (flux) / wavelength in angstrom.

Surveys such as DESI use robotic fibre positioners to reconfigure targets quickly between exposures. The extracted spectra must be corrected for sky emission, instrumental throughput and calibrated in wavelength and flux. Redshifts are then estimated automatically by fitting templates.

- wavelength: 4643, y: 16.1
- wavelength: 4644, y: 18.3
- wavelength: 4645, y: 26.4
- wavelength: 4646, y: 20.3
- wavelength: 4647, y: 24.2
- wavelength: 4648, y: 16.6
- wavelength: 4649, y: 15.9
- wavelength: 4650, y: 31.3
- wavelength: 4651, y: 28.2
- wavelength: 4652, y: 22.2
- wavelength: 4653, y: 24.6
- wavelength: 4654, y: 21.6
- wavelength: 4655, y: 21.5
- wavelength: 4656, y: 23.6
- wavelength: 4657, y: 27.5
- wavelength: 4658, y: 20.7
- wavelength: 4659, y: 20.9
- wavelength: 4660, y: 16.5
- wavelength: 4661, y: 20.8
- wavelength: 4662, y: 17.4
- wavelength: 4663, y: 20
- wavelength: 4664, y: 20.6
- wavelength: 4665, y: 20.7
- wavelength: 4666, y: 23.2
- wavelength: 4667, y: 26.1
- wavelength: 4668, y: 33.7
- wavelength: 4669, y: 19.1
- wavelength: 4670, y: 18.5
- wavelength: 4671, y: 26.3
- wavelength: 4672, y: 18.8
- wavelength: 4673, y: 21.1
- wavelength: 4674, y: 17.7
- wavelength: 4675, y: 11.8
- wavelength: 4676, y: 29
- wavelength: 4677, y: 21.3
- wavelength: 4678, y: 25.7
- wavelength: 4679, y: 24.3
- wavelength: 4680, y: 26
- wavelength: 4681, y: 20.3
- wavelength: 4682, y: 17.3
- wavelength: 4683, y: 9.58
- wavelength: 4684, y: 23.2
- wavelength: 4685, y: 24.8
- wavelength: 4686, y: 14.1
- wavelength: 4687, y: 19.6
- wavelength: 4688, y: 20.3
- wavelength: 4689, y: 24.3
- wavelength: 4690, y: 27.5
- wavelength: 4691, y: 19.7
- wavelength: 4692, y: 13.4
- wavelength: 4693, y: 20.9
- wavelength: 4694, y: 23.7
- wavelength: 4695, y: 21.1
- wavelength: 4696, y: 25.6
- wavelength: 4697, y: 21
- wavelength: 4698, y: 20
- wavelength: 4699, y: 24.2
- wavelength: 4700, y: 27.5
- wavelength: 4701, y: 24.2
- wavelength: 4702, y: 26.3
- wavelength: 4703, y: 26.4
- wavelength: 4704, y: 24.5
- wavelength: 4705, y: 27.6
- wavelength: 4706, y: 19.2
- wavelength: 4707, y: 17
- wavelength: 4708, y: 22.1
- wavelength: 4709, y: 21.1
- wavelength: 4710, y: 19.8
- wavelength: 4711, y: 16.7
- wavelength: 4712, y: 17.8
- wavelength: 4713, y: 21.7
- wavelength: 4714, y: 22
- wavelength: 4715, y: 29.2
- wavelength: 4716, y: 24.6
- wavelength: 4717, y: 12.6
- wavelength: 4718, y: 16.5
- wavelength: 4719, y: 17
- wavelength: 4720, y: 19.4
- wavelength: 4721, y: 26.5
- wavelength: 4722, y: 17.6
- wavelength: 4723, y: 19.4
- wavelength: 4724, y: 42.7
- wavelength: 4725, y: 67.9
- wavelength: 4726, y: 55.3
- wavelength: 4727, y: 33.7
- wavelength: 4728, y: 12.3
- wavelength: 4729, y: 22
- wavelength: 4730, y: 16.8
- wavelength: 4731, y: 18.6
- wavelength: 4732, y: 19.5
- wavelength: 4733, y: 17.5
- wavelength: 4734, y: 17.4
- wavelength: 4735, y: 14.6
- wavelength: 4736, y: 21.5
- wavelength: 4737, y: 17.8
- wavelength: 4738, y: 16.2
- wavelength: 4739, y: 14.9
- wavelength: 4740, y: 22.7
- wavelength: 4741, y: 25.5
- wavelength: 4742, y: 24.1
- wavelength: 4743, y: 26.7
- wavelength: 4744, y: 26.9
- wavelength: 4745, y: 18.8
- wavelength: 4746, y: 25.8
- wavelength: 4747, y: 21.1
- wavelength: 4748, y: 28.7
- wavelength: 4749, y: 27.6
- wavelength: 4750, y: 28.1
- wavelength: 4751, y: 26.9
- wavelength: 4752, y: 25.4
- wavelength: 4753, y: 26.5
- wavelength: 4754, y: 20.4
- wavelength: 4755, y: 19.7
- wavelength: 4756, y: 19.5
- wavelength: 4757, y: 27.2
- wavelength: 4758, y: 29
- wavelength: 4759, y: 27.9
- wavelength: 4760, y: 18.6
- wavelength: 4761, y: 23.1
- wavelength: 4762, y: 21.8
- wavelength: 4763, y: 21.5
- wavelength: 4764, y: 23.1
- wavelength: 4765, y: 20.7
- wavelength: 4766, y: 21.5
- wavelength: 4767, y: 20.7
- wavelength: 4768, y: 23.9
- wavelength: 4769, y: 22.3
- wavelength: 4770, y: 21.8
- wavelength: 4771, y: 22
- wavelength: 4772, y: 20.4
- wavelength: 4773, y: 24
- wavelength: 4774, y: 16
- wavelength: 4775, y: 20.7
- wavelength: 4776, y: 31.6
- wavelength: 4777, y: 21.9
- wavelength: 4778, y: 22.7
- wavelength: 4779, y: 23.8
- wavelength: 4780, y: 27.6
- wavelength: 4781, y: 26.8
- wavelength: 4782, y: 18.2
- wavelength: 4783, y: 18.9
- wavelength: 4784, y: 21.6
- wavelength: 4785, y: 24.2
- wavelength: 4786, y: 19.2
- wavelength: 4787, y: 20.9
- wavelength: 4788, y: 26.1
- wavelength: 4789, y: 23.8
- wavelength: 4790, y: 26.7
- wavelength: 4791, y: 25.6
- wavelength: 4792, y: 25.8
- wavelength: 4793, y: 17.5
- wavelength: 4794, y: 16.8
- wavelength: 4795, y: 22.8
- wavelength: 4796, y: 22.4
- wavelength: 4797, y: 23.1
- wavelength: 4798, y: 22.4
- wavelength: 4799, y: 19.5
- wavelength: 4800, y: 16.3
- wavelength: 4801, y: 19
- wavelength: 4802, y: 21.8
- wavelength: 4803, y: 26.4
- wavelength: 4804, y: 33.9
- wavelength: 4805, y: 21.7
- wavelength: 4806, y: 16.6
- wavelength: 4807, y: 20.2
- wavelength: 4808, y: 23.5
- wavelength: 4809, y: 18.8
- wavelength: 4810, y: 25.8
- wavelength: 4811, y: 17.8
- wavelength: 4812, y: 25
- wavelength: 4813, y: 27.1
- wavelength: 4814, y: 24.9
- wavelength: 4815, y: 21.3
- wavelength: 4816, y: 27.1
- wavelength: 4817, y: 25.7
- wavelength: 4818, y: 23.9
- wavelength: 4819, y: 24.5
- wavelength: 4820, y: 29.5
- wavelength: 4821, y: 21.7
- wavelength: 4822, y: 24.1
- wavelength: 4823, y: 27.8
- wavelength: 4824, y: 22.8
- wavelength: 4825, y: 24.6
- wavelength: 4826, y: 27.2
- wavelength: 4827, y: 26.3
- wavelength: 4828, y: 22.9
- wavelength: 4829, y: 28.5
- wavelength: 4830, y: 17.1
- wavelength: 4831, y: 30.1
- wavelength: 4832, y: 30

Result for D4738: 2.69 angstrom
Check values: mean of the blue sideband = 25.1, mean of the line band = 20.4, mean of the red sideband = 22.2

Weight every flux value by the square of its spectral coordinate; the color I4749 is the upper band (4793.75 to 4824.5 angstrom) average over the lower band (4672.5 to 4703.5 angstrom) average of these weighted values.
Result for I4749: 1.12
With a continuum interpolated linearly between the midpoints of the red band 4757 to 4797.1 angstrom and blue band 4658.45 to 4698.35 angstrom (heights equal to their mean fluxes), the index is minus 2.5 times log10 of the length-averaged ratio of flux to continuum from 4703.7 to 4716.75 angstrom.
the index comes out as 0.00 mag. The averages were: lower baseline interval 21.2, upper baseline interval 22.7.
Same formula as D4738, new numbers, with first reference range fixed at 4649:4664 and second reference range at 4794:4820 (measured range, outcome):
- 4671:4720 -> 2.6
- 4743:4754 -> -1.3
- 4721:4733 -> -3.4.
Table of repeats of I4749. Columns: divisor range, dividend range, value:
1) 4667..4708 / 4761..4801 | 1.05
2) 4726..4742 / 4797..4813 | 1.10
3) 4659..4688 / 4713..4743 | 1.15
